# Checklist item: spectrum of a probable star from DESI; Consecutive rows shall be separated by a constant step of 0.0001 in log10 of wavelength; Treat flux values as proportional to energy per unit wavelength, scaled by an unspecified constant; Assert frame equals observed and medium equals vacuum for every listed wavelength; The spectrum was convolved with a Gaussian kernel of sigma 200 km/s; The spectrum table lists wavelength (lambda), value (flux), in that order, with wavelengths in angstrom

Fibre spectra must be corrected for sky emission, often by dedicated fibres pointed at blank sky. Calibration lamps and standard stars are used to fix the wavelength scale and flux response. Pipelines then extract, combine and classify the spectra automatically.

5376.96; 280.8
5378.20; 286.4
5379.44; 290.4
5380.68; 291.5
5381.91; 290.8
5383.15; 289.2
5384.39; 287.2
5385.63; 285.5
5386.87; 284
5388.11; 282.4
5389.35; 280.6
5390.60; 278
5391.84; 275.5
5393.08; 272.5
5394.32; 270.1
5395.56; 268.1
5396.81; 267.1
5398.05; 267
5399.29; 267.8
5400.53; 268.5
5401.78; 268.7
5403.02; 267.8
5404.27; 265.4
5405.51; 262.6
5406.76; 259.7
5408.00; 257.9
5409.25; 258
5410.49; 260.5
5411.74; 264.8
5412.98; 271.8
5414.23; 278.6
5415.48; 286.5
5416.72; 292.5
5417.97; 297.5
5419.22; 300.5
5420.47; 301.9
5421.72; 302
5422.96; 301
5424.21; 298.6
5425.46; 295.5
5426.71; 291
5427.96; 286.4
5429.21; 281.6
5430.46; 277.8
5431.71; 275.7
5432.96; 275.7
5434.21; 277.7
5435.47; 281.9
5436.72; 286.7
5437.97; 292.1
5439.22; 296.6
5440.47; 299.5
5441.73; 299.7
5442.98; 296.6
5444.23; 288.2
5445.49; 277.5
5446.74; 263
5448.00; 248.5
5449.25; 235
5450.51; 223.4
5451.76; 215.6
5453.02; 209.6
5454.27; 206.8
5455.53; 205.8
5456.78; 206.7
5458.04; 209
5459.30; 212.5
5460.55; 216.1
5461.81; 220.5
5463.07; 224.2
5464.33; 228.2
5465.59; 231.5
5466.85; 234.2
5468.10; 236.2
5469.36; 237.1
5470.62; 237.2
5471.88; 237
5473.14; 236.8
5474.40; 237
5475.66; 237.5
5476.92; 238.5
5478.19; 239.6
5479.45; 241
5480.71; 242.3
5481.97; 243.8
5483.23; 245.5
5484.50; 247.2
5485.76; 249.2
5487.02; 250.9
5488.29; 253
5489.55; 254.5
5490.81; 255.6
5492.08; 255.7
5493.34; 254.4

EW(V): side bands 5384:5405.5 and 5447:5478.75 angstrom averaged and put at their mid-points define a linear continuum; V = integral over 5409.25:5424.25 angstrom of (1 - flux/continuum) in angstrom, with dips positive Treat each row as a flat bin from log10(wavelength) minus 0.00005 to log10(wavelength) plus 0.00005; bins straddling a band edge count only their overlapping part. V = -1.6 angstrom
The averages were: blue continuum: 273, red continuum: 227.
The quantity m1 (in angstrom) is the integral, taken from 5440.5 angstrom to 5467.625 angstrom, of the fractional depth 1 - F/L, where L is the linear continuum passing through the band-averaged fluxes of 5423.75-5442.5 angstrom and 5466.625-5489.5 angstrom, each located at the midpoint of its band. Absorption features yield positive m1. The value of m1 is 3.0 angstrom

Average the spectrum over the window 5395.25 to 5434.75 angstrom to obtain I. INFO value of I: 278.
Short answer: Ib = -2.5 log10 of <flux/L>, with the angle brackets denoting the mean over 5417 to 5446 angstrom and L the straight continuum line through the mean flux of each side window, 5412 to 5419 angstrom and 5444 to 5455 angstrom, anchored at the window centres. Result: -0.11 mag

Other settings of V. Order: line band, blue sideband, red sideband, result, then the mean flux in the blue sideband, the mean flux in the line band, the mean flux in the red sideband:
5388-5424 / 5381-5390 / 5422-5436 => 1.3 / 286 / 276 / 286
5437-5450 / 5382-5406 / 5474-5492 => -1.0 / 274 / 279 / 246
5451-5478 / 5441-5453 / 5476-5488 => 2.8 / 258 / 225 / 244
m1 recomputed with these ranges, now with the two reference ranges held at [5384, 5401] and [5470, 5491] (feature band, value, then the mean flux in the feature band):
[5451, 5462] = 1.8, 211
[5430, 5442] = -1.2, 286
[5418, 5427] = -1.2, 299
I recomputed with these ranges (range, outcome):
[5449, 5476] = 224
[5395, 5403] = 268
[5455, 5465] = 216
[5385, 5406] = 272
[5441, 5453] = 258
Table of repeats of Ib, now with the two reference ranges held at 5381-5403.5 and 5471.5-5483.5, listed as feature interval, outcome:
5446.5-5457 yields 0.13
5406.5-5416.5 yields 0.00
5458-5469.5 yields 0.09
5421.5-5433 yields -0.11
